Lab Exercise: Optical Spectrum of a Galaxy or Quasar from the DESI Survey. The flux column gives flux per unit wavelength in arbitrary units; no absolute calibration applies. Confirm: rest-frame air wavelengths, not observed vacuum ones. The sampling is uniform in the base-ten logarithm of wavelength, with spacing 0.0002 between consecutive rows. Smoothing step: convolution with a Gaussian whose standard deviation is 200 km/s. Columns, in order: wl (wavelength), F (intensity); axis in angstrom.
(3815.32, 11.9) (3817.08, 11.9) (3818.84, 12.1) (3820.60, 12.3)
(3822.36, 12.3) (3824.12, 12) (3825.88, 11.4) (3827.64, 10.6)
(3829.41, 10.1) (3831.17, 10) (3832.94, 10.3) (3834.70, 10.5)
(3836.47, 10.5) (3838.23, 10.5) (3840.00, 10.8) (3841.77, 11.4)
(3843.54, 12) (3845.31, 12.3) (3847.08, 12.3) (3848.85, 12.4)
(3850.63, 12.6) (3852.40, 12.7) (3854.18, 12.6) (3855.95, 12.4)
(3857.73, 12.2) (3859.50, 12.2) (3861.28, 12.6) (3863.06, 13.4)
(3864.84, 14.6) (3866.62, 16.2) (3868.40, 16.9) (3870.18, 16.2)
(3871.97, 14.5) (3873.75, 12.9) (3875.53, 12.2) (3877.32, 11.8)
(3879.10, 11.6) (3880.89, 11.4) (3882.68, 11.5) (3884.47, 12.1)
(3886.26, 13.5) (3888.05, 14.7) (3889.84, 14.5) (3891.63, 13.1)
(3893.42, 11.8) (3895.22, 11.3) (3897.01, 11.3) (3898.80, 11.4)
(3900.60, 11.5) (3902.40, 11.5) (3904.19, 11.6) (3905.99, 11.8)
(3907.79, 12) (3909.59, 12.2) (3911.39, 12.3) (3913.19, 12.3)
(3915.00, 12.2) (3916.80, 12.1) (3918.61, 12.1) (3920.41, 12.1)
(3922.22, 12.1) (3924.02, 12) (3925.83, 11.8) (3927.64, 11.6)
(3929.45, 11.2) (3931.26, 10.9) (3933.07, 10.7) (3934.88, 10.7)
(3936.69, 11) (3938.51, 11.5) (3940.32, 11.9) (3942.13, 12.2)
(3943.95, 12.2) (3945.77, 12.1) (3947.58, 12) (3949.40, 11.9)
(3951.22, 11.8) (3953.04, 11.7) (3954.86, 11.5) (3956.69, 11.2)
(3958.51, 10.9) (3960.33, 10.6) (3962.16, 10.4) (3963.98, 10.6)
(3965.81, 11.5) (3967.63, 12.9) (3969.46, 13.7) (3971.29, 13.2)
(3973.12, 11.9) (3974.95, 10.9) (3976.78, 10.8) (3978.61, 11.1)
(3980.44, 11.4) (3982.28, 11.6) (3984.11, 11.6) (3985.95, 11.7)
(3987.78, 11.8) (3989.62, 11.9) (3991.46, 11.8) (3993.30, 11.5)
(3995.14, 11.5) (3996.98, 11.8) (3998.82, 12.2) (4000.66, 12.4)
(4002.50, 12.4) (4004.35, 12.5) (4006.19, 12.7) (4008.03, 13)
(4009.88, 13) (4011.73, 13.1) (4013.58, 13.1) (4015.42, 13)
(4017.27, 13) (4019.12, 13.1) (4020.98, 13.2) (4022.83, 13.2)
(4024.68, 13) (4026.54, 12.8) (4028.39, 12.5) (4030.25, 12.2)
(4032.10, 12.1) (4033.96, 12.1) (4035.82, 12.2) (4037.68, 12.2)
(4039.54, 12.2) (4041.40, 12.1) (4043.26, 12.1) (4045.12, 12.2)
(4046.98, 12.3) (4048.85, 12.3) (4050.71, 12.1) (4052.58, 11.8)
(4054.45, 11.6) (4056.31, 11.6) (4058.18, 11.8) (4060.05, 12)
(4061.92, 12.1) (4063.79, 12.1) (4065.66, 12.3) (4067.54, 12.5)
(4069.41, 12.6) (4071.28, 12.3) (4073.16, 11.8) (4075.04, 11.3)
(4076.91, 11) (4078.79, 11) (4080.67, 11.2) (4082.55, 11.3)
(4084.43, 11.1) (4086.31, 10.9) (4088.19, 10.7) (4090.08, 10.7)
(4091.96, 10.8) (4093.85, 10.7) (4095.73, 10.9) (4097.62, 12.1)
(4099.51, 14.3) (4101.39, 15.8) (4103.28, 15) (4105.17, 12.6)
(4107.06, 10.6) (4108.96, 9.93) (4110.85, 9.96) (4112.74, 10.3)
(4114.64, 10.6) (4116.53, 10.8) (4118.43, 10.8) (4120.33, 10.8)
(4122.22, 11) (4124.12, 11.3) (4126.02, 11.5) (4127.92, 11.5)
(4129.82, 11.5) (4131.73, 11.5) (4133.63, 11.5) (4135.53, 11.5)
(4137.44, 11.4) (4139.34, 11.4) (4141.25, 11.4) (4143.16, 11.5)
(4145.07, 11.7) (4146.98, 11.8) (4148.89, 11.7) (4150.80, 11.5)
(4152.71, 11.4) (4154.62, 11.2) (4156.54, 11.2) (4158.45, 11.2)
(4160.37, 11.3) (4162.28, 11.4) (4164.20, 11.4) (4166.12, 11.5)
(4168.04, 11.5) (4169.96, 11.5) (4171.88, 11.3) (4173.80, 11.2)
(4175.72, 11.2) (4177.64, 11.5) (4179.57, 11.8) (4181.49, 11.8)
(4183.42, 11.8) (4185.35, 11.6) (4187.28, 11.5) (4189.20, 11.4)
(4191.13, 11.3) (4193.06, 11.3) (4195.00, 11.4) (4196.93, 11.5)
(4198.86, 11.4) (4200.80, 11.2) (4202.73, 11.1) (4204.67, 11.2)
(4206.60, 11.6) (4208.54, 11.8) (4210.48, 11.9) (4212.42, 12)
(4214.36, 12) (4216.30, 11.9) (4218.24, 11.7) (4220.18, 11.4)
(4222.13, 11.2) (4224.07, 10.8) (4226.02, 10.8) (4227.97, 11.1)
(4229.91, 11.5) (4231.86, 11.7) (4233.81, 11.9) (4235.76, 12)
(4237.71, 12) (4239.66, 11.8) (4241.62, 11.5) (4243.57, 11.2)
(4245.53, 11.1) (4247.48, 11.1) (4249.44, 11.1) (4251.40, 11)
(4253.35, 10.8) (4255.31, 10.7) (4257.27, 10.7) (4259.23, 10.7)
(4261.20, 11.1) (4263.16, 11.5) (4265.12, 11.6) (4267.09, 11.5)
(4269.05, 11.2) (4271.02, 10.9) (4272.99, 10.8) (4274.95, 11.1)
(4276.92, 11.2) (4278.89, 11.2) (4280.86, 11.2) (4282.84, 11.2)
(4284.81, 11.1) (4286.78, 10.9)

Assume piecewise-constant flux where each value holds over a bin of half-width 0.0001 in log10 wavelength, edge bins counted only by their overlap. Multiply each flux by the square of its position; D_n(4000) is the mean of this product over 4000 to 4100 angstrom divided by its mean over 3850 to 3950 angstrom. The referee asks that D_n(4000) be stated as 1.1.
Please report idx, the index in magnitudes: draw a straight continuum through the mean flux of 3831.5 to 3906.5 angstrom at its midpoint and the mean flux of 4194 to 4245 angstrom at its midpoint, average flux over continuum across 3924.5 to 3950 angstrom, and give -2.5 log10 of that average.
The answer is 0.07 mag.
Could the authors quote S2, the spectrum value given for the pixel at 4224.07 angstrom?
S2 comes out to 10.8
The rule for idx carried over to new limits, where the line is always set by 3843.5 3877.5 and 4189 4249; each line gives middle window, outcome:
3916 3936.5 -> 0.13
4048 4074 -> 0.02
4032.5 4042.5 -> 0.02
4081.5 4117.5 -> 0.05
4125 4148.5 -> 0.04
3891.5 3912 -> 0.12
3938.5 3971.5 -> 0.09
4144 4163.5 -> 0.03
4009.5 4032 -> -0.04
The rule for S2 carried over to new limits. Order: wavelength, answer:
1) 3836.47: 10.5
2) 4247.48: 11.1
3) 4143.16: 11.5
